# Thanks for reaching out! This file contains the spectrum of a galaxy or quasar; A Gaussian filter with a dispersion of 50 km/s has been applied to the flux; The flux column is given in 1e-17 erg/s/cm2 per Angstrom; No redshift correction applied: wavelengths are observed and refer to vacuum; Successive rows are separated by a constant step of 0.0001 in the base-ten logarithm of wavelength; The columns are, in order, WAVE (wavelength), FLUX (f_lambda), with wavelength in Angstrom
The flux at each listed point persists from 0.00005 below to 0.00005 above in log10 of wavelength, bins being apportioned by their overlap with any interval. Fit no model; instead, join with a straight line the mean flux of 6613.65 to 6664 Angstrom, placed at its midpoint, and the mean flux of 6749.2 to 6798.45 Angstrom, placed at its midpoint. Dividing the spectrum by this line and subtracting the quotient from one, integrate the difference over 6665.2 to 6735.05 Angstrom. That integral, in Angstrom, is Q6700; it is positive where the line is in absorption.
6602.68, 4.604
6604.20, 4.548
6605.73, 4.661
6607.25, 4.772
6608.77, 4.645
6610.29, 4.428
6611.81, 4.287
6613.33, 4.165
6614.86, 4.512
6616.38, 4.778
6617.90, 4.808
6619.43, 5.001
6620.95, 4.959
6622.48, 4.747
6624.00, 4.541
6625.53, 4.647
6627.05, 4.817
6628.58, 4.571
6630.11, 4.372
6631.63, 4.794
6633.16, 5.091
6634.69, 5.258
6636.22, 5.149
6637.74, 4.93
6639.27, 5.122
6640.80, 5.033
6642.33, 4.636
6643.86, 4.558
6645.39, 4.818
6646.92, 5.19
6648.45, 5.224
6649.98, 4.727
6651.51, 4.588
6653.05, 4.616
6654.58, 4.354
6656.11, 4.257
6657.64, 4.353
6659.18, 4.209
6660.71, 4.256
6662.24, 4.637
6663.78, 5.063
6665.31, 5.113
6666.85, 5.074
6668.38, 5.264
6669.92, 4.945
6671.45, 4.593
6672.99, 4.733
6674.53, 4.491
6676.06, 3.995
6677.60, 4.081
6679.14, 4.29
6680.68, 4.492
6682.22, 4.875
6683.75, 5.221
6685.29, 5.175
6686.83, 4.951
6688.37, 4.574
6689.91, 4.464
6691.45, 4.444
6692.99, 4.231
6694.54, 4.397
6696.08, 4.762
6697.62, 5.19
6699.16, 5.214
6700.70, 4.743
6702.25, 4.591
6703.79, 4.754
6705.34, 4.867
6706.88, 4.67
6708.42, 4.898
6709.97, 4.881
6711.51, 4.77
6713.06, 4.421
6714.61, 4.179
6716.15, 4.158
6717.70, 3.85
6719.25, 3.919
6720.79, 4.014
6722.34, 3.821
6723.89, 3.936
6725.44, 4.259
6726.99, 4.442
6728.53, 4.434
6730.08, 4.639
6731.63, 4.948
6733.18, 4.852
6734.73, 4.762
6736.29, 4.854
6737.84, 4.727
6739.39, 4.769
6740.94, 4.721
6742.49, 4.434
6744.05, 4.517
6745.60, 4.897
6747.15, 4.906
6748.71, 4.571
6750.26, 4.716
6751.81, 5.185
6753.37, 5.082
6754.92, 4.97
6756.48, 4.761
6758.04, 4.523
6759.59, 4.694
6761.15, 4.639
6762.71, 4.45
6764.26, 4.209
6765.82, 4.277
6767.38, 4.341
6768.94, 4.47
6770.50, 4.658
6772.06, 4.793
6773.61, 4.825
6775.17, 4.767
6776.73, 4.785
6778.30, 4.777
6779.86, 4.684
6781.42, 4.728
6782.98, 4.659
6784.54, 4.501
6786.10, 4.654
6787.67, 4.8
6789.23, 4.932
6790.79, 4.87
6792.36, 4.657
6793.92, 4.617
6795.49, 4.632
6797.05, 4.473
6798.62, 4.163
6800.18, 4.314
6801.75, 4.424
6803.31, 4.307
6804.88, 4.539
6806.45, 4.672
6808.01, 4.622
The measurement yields 1.8 Angstrom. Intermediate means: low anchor 4.74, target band 4.59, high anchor 4.67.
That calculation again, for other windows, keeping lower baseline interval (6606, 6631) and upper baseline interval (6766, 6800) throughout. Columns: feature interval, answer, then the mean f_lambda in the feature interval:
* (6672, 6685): 0.2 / 4.55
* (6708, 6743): 1.3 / 4.46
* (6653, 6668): 0.1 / 4.61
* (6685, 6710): -0.6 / 4.74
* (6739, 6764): -0.5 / 4.73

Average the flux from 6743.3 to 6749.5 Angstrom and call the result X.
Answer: 4.73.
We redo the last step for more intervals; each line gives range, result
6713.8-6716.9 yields 4.17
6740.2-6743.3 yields 4.57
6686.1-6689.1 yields 4.76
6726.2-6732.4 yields 4.62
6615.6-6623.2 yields 4.86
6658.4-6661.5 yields 4.24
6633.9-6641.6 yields 5.1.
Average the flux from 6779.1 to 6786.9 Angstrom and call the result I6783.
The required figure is 4.65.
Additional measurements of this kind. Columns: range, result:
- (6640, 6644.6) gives 4.74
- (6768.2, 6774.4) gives 4.69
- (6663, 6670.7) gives 5.09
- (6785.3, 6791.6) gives 4.81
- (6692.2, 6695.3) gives 4.3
